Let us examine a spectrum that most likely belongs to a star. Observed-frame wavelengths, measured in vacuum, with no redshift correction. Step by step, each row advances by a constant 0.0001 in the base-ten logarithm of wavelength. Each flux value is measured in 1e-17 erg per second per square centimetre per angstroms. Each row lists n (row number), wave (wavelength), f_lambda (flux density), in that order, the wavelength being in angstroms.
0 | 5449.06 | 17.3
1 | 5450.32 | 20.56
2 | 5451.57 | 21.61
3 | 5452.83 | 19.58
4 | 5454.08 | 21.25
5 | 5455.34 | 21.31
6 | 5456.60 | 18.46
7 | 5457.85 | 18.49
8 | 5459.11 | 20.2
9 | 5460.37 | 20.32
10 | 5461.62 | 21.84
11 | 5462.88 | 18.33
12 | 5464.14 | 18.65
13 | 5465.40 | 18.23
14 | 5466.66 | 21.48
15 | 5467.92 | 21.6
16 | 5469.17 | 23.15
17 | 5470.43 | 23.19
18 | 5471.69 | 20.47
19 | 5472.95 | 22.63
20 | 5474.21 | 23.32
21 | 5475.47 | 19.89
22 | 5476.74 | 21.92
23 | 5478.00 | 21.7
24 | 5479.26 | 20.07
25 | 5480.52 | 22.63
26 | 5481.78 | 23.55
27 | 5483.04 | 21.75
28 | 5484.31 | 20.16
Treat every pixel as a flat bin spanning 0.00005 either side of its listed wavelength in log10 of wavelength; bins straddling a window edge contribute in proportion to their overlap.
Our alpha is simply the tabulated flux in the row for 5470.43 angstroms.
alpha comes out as 23.19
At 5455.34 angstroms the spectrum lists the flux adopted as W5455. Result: 21.31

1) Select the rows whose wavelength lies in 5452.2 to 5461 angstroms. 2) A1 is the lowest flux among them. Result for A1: 18.46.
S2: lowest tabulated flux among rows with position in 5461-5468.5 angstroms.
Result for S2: 18.23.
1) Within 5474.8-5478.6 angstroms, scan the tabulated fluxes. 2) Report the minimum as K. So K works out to 19.89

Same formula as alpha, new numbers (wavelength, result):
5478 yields 21.7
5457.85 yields 18.49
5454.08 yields 21.25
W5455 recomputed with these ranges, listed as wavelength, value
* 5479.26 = 20.07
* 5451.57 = 21.61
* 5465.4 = 18.23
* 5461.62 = 21.84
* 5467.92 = 21.6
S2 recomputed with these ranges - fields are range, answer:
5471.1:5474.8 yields 20.47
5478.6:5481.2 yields 20.07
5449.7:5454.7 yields 19.58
